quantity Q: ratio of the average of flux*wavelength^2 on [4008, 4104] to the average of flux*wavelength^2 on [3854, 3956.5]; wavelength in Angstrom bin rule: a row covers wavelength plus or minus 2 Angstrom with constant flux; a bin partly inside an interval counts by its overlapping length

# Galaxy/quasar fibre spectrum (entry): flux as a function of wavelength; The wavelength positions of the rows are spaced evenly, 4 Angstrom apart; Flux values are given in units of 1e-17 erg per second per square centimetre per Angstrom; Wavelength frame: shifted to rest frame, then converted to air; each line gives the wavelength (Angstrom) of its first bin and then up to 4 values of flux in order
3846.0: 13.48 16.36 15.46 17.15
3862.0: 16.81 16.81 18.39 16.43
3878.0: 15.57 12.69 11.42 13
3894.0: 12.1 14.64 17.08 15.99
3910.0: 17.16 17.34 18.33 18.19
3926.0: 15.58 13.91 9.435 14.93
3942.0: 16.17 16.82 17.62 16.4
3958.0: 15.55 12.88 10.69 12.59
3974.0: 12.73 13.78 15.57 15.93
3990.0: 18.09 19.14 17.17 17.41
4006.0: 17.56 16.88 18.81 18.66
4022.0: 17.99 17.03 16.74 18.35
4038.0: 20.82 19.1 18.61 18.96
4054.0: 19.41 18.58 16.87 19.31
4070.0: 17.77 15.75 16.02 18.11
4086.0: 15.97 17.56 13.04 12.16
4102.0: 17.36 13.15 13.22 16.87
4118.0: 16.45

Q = 1.2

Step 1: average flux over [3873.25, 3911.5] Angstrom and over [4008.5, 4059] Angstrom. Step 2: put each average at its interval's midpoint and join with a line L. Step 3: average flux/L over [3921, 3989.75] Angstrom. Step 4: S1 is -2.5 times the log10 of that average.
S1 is 0.11 mag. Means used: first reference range 14.5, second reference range 18.5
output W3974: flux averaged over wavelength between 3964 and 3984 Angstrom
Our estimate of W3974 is 13.1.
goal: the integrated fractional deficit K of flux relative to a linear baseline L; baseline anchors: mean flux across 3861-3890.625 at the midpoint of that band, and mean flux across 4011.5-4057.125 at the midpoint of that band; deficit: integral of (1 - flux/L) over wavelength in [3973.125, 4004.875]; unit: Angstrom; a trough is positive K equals 2.22 Angstrom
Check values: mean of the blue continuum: 15.2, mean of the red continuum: 18.6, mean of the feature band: 16.4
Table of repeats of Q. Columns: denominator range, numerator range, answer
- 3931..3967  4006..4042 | 1.29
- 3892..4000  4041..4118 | 1.16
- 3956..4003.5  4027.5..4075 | 1.26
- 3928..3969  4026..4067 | 1.36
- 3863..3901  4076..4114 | 1.16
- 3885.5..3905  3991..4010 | 1.34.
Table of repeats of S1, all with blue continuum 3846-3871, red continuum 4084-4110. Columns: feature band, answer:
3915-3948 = 0.03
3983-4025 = -0.15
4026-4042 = -0.21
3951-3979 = 0.15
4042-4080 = -0.20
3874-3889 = 0.20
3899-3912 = -0.03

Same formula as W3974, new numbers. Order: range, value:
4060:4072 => 18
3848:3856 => 15.9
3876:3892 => 13.2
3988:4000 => 18.1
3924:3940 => 13.5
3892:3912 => 15.4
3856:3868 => 16.9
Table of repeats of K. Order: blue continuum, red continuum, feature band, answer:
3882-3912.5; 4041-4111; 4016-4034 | -1.81 Angstrom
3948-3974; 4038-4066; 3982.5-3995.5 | -1.51 Angstrom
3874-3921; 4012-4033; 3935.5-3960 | 0.21 Angstrom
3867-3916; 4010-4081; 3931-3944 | 2.05 Angstrom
